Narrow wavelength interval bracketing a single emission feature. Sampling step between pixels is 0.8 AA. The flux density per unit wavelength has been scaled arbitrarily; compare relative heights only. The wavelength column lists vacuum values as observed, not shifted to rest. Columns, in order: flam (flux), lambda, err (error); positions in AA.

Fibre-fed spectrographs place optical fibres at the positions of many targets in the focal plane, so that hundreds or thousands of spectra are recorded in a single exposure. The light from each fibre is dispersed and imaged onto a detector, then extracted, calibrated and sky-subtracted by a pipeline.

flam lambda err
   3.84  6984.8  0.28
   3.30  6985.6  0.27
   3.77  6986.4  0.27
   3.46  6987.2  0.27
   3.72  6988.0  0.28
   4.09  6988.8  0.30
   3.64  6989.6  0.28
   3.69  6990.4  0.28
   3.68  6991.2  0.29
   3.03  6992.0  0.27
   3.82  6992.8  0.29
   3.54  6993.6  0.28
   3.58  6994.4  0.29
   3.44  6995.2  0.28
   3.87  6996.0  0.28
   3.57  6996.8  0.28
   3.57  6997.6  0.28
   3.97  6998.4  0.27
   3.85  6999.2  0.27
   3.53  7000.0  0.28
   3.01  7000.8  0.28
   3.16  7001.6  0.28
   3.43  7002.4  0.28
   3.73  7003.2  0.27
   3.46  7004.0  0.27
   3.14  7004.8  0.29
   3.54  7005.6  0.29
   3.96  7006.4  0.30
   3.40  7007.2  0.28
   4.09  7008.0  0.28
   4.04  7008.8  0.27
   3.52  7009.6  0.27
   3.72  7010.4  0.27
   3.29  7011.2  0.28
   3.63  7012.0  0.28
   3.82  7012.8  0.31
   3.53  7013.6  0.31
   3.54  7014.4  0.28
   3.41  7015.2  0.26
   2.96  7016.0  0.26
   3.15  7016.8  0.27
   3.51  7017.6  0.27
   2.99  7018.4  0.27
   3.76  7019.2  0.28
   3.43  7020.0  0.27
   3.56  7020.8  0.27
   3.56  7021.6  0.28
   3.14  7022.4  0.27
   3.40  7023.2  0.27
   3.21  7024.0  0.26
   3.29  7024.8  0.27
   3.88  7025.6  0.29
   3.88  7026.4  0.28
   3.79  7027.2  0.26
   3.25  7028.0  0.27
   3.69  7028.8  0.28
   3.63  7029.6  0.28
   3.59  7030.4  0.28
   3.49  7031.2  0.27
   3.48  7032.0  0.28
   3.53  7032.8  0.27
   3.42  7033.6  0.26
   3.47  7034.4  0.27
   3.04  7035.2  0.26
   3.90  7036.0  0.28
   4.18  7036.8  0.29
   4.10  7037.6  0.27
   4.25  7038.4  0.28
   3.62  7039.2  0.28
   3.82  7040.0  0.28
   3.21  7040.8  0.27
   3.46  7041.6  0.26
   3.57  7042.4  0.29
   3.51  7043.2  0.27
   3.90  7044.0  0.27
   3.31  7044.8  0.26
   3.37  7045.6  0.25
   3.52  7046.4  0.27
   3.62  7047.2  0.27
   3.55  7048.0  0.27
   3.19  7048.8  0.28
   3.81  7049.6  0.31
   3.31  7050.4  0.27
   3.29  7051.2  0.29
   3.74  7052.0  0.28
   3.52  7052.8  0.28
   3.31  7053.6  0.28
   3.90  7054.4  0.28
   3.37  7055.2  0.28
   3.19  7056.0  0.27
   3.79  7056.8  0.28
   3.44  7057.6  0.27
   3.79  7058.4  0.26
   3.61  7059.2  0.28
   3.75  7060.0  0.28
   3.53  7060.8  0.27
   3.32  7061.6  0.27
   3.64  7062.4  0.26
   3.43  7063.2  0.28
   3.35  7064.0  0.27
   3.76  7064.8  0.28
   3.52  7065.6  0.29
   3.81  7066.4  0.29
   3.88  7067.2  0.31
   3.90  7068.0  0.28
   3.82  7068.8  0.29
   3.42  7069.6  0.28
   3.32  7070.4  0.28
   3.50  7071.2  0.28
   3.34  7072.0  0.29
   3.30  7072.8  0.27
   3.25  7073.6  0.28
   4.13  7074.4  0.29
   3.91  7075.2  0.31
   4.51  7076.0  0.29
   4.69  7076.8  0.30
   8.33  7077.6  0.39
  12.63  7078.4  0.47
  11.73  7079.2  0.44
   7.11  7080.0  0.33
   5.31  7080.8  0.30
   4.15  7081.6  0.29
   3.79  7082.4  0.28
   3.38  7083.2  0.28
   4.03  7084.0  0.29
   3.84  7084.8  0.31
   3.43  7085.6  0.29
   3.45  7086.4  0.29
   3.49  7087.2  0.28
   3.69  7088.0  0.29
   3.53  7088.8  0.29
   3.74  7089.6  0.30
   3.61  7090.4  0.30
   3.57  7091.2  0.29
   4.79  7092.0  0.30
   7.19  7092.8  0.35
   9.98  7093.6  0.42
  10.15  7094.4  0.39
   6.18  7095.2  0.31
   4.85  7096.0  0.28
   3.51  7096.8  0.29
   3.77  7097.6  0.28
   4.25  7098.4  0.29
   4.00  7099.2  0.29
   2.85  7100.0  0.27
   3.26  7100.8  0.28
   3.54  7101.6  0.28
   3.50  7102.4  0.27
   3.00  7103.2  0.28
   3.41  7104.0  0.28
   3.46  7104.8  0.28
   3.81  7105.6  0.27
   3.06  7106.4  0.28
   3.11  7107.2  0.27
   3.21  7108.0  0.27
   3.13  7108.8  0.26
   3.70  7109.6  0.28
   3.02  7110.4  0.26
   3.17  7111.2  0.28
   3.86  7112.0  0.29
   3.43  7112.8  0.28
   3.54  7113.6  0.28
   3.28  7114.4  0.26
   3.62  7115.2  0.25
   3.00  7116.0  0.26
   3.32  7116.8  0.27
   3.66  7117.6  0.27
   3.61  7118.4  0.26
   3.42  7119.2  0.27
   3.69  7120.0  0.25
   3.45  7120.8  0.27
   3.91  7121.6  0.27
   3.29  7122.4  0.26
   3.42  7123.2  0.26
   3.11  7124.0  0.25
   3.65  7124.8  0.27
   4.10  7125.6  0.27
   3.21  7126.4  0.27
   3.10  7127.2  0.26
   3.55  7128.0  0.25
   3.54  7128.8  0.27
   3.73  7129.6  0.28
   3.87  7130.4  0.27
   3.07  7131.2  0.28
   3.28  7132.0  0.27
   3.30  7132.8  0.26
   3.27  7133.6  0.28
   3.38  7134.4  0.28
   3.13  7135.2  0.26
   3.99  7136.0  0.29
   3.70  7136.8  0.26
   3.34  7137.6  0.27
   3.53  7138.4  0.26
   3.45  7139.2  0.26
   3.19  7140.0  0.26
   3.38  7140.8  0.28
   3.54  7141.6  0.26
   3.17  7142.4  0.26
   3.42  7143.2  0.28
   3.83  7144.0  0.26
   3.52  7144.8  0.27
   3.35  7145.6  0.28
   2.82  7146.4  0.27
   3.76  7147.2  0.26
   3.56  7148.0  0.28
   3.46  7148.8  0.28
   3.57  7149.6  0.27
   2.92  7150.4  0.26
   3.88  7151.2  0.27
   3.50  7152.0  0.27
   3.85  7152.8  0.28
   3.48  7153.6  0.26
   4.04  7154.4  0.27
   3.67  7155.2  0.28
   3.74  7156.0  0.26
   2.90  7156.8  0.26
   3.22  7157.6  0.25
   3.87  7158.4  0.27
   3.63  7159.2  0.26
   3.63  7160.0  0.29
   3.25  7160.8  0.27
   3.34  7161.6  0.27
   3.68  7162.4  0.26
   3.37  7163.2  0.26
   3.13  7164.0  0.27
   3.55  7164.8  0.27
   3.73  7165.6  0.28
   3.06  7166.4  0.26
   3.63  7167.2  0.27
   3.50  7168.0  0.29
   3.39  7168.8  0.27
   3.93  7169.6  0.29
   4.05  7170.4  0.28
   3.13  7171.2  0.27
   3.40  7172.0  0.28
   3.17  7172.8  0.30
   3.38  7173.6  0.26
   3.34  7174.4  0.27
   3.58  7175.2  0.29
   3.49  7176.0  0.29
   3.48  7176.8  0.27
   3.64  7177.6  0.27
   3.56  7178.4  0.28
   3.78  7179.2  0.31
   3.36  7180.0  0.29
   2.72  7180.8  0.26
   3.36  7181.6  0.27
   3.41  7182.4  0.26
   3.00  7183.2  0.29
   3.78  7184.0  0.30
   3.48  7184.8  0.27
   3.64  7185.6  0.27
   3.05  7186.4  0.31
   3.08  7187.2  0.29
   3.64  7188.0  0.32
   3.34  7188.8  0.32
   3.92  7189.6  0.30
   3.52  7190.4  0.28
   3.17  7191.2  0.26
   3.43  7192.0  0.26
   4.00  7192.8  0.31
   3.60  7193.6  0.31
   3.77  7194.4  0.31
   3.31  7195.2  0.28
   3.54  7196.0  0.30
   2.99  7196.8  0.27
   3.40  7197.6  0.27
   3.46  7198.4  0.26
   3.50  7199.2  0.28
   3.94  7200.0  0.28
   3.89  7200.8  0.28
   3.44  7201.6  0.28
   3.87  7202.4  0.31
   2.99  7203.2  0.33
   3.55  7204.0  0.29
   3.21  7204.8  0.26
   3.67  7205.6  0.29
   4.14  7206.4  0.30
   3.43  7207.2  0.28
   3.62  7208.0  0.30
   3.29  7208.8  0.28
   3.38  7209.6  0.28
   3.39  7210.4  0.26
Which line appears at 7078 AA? [S II] 6716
